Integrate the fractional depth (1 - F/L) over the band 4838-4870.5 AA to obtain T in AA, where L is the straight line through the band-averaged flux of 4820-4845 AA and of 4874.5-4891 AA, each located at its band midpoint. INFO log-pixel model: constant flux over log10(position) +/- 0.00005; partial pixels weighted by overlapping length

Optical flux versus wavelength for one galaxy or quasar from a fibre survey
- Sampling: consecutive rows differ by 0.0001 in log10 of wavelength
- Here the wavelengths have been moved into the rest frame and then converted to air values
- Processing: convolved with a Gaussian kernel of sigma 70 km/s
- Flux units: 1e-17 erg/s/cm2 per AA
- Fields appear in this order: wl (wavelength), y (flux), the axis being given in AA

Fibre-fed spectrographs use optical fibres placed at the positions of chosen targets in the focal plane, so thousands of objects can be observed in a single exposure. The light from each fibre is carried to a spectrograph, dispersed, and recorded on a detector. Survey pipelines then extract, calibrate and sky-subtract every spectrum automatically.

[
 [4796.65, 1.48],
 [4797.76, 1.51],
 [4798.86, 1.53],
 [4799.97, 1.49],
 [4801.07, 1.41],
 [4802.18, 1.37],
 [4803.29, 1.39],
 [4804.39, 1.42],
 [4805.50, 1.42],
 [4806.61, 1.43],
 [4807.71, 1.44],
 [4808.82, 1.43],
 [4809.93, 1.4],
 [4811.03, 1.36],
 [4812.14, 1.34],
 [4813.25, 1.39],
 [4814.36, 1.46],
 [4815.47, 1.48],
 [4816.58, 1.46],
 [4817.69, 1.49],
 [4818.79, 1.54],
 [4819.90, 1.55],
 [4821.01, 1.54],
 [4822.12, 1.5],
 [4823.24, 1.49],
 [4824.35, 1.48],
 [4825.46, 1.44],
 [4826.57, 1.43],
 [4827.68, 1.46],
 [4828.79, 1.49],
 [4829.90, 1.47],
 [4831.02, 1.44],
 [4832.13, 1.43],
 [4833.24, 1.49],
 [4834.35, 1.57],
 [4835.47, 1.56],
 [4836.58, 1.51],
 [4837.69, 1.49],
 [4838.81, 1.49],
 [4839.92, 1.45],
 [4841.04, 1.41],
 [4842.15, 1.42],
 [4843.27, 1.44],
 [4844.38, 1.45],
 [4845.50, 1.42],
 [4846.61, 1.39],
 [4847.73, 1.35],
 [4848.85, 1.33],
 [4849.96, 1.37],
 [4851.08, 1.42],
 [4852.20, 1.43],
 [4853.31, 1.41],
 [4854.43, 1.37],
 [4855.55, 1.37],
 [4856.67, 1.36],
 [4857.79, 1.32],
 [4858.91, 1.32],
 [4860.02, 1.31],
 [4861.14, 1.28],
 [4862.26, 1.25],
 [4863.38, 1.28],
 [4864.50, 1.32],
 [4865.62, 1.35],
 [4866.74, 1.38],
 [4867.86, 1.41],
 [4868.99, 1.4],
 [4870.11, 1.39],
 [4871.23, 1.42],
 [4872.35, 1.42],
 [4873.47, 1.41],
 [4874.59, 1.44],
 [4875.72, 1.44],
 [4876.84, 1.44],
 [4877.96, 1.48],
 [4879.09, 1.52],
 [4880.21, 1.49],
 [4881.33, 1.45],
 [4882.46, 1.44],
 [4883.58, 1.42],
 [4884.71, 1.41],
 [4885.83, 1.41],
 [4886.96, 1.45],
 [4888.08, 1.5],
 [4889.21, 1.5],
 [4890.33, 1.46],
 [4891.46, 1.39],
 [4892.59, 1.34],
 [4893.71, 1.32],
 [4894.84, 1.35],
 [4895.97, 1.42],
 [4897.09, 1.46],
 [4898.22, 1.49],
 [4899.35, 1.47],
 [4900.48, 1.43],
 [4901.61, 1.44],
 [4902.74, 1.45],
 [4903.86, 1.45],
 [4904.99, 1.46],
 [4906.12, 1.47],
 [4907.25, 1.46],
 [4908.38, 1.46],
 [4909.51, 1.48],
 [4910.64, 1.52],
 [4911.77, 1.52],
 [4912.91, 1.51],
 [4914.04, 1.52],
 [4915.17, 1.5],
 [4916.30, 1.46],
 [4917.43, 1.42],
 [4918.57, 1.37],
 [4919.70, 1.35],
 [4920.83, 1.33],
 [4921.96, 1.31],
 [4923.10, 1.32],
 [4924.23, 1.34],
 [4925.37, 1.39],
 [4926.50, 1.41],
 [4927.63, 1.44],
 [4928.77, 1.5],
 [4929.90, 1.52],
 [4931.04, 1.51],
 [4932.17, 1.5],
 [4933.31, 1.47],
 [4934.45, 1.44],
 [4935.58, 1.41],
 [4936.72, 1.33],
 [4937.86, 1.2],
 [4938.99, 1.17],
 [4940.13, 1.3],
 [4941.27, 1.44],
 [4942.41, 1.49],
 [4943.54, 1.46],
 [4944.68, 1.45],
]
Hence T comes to 2.0 AA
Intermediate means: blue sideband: 1.48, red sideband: 1.46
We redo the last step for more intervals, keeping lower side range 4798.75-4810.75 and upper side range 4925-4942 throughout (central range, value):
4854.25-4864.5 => 0.7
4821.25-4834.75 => -0.5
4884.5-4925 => -0.7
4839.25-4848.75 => 0.0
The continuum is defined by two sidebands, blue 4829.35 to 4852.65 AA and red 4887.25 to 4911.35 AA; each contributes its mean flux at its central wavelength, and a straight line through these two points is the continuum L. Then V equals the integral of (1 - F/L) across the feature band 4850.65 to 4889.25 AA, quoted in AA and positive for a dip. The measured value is 1.2 AA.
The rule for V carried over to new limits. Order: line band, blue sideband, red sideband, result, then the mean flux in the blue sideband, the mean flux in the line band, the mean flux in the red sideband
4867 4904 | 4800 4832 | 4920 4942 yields -0.60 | 1.45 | 1.43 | 1.39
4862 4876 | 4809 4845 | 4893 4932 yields 0.70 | 1.47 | 1.38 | 1.44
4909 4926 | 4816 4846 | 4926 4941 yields -0.11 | 1.48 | 1.42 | 1.4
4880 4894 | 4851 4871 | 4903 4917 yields -0.08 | 1.35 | 1.43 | 1.48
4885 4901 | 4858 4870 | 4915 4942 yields -0.81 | 1.33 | 1.43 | 1.39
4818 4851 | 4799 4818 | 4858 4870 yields -1.93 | 1.42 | 1.46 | 1.33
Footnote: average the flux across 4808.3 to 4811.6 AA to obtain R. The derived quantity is 1.4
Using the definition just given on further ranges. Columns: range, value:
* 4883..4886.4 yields 1.41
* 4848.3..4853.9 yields 1.39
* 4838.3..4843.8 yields 1.44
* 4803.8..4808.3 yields 1.43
